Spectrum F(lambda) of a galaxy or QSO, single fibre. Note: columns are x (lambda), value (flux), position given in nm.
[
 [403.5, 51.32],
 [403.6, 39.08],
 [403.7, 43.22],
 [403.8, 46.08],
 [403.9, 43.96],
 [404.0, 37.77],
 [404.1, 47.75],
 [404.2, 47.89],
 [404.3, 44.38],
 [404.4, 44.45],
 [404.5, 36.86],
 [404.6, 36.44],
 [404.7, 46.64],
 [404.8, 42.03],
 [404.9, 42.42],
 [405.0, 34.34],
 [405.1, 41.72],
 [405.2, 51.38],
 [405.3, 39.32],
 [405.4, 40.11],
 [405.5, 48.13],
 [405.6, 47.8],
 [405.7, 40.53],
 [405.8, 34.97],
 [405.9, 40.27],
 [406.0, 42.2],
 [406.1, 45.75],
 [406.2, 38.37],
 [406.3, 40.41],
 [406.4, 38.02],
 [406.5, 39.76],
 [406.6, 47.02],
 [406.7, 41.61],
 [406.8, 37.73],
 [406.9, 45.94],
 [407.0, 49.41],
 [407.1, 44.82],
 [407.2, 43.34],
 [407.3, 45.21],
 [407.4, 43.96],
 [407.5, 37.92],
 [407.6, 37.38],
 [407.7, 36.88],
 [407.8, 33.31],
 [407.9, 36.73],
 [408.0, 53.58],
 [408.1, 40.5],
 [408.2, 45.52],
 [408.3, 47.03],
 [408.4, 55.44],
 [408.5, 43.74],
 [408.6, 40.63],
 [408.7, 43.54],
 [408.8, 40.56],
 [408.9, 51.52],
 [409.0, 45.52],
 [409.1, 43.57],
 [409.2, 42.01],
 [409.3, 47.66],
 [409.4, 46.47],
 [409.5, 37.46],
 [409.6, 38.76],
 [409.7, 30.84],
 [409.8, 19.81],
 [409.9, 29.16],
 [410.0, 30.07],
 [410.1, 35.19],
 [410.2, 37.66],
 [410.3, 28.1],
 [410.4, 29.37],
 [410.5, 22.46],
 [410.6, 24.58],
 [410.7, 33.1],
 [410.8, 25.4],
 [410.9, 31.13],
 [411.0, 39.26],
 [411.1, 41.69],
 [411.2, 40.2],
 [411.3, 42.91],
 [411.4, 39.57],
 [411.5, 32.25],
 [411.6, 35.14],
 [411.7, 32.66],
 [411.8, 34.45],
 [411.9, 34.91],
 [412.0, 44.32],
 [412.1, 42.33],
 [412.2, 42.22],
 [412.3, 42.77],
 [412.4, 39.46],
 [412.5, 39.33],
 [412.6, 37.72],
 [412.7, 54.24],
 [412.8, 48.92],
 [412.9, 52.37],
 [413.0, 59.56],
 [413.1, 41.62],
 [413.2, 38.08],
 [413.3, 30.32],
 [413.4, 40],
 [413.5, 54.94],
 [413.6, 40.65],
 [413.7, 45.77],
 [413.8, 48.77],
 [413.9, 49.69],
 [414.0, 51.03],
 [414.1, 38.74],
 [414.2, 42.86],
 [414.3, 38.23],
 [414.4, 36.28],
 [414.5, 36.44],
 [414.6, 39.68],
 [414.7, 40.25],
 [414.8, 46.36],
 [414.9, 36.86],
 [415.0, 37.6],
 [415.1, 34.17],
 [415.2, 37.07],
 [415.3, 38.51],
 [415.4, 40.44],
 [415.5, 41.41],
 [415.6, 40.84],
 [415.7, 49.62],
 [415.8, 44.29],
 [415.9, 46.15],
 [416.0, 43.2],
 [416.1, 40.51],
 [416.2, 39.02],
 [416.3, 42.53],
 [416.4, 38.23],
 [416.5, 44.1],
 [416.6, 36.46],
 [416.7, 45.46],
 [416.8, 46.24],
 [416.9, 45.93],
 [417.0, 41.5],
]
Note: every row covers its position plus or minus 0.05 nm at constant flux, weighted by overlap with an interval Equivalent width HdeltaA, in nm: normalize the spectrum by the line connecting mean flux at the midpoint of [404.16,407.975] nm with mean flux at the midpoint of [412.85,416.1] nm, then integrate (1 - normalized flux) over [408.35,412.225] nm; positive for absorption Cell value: 0.45 nm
